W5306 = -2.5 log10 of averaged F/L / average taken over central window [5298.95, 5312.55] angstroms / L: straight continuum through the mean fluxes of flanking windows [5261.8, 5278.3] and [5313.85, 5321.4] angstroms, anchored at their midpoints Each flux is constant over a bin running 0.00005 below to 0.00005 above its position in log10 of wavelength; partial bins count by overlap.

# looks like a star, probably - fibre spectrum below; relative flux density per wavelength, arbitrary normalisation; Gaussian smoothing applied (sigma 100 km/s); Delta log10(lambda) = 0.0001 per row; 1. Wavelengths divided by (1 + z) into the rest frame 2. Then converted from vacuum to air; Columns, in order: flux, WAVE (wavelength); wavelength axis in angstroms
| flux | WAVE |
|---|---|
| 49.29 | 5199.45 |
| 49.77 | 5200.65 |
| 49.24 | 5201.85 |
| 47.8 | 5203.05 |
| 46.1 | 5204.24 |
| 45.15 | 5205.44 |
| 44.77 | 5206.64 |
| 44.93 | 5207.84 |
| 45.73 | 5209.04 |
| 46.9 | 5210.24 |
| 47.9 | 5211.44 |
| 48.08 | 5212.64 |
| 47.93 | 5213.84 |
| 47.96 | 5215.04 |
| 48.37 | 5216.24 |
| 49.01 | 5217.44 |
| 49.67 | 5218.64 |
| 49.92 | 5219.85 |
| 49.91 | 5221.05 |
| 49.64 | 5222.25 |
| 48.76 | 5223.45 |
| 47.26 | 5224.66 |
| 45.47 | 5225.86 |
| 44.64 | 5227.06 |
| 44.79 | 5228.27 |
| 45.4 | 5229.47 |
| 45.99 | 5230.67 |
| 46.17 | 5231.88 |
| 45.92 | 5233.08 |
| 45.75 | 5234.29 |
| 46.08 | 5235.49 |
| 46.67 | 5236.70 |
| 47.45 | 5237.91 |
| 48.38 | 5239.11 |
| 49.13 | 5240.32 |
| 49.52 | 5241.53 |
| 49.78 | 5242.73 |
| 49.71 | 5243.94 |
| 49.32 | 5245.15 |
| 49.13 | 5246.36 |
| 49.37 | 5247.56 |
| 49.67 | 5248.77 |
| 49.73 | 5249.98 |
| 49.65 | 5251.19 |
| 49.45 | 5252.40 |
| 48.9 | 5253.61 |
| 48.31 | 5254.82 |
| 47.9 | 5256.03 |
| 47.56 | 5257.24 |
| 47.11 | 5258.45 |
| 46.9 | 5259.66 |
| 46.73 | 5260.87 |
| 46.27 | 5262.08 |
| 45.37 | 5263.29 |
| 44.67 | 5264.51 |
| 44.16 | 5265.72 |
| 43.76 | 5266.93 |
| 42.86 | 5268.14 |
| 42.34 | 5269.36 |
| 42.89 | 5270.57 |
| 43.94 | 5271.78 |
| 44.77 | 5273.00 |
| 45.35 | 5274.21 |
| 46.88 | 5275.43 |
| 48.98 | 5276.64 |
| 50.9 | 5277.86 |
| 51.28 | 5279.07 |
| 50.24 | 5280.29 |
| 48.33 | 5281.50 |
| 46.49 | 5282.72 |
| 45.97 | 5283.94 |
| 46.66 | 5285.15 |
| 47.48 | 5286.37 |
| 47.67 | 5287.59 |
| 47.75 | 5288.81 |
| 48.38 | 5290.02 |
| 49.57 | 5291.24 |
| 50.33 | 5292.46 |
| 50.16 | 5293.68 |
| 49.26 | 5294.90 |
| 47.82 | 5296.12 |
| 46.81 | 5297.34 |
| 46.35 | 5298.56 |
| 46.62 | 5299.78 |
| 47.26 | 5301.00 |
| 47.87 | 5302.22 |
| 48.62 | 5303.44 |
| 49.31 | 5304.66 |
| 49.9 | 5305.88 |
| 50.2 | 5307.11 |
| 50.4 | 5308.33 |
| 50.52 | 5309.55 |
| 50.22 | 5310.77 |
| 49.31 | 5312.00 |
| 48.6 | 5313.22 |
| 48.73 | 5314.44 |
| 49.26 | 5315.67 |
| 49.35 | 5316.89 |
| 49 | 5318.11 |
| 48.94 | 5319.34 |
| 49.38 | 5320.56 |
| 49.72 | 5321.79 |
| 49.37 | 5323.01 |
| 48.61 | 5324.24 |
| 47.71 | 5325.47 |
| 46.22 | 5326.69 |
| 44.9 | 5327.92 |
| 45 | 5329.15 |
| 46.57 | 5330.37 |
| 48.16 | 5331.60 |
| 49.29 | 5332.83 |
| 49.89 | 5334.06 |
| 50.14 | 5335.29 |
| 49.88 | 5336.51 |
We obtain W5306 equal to -0.02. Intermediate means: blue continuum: 45.1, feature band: 49.1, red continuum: 49.1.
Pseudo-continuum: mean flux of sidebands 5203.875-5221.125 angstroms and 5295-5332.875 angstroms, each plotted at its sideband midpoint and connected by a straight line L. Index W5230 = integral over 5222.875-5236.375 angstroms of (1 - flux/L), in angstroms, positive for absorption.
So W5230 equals 0.4 angstroms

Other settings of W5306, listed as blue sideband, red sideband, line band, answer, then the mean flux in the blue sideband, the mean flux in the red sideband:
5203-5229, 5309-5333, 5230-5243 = 0.01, 47.3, 48.4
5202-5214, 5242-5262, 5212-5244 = 0.00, 46.6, 48.7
